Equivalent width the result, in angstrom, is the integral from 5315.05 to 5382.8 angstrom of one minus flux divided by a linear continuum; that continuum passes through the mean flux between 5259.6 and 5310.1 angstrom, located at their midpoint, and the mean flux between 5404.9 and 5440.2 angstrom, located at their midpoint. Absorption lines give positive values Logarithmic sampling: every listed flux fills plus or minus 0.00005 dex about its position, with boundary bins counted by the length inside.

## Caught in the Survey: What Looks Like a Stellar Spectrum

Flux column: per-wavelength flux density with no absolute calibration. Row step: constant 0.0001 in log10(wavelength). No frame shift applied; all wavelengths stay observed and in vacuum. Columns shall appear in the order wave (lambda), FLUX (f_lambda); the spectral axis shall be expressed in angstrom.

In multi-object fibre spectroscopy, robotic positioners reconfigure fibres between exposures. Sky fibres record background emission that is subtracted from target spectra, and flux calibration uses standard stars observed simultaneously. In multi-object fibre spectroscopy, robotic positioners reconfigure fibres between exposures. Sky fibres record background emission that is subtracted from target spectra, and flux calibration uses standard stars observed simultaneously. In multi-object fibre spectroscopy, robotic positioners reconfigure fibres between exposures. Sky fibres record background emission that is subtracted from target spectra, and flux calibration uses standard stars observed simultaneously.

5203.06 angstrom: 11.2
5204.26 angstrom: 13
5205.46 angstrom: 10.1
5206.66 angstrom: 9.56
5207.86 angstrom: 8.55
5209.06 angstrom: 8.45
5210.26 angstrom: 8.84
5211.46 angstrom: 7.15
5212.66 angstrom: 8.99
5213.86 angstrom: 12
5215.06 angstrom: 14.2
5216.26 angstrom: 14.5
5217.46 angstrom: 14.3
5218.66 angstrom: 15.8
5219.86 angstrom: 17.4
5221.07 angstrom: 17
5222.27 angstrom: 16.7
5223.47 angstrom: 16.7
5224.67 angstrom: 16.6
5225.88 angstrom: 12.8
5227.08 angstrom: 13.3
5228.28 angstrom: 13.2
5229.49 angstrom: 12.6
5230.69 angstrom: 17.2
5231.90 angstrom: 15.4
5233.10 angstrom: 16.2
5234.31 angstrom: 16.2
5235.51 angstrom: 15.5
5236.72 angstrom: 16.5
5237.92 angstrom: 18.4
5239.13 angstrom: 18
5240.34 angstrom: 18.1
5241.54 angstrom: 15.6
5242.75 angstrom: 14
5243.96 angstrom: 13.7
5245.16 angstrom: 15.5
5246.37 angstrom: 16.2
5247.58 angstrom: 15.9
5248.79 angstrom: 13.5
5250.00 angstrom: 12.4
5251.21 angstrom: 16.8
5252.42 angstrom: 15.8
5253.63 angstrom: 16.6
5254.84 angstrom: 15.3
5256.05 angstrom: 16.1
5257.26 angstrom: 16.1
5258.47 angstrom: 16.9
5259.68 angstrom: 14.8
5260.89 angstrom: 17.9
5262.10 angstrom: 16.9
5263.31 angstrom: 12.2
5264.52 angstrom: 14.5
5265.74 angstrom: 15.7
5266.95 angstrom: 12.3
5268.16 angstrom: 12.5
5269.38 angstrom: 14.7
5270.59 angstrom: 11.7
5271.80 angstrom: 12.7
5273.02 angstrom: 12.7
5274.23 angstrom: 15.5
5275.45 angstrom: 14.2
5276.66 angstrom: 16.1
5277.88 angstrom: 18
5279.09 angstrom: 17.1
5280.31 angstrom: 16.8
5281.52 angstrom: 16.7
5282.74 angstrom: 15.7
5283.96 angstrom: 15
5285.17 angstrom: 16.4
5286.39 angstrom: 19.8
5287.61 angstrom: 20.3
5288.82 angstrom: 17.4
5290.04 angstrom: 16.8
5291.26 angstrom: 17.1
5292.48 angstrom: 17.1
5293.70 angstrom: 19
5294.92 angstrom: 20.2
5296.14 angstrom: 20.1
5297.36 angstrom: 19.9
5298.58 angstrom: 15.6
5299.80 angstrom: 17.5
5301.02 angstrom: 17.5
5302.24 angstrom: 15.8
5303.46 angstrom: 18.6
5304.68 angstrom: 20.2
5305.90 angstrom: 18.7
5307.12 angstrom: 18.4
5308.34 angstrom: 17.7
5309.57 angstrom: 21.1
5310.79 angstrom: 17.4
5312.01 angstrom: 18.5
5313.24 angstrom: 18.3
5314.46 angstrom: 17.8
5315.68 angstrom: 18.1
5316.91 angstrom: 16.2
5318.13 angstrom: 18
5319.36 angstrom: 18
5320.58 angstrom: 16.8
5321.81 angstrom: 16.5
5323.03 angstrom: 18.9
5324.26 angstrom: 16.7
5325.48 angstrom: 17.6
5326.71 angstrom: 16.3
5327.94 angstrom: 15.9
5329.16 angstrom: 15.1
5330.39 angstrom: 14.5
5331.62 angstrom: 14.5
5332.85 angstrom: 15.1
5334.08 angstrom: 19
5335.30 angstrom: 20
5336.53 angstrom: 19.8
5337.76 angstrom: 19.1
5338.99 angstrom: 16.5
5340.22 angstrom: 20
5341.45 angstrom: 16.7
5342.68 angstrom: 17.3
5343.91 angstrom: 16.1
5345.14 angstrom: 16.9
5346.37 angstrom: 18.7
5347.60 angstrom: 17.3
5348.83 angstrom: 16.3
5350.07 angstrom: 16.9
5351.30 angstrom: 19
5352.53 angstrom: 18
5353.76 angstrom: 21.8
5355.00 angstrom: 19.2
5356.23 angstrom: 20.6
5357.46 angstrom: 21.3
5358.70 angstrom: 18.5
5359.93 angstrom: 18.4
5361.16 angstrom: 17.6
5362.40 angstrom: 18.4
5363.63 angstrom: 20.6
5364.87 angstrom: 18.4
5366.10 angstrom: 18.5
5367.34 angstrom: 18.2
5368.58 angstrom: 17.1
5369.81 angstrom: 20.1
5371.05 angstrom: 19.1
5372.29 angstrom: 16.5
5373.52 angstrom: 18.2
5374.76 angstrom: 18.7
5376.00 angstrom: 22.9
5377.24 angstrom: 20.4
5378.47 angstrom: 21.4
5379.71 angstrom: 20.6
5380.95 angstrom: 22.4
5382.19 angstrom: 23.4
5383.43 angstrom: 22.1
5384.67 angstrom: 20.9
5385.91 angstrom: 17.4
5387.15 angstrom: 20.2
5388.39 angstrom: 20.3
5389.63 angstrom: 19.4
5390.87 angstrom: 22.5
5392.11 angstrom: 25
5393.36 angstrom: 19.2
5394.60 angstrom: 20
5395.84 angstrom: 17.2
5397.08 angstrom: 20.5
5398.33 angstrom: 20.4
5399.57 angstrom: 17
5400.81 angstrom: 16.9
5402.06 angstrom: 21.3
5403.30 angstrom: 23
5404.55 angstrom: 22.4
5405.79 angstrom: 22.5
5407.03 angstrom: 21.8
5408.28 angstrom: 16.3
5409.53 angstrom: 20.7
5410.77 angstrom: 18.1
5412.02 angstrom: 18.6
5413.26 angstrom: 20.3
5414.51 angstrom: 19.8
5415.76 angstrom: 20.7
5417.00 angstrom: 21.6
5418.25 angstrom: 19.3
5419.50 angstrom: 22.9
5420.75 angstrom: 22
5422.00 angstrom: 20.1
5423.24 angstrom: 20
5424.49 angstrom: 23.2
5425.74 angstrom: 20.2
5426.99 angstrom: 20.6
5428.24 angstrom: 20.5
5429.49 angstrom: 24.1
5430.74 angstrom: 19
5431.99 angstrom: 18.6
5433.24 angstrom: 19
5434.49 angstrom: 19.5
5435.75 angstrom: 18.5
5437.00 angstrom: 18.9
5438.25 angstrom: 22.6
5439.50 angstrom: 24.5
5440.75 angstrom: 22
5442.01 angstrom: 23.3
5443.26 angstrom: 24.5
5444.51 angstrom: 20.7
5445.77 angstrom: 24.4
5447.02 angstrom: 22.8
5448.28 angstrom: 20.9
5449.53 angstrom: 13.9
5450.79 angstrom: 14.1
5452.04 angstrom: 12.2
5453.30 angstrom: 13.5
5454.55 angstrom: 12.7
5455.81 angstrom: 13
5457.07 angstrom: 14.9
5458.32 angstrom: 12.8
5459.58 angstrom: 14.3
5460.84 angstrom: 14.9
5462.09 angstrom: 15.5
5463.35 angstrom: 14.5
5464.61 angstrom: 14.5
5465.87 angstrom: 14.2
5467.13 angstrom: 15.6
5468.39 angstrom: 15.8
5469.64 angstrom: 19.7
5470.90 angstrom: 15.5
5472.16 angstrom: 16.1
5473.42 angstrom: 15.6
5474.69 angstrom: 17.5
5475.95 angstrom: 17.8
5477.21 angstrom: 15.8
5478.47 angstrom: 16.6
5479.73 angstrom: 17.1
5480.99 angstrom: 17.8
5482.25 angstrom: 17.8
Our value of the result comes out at 0.5 angstrom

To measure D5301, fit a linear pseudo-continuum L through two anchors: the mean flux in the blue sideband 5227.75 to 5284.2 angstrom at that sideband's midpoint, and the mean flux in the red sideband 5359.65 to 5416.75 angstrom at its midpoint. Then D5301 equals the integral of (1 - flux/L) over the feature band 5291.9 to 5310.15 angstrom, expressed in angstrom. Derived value -1.7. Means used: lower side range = 15.4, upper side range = 19.9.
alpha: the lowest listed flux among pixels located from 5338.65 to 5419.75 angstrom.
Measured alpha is 16.1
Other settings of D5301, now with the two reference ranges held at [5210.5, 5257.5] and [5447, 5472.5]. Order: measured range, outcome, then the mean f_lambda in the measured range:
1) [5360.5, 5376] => -3.6 angstrom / 18.6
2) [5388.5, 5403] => -4.7 angstrom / 20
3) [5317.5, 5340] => -3.2 angstrom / 17.2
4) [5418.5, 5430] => -4.8 angstrom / 21.4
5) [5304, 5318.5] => -3.2 angstrom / 18.4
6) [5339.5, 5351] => -1.8 angstrom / 17.4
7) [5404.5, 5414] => -3.1 angstrom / 20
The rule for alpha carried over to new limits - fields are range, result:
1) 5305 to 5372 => 14.5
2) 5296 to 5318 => 15.6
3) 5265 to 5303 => 11.7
